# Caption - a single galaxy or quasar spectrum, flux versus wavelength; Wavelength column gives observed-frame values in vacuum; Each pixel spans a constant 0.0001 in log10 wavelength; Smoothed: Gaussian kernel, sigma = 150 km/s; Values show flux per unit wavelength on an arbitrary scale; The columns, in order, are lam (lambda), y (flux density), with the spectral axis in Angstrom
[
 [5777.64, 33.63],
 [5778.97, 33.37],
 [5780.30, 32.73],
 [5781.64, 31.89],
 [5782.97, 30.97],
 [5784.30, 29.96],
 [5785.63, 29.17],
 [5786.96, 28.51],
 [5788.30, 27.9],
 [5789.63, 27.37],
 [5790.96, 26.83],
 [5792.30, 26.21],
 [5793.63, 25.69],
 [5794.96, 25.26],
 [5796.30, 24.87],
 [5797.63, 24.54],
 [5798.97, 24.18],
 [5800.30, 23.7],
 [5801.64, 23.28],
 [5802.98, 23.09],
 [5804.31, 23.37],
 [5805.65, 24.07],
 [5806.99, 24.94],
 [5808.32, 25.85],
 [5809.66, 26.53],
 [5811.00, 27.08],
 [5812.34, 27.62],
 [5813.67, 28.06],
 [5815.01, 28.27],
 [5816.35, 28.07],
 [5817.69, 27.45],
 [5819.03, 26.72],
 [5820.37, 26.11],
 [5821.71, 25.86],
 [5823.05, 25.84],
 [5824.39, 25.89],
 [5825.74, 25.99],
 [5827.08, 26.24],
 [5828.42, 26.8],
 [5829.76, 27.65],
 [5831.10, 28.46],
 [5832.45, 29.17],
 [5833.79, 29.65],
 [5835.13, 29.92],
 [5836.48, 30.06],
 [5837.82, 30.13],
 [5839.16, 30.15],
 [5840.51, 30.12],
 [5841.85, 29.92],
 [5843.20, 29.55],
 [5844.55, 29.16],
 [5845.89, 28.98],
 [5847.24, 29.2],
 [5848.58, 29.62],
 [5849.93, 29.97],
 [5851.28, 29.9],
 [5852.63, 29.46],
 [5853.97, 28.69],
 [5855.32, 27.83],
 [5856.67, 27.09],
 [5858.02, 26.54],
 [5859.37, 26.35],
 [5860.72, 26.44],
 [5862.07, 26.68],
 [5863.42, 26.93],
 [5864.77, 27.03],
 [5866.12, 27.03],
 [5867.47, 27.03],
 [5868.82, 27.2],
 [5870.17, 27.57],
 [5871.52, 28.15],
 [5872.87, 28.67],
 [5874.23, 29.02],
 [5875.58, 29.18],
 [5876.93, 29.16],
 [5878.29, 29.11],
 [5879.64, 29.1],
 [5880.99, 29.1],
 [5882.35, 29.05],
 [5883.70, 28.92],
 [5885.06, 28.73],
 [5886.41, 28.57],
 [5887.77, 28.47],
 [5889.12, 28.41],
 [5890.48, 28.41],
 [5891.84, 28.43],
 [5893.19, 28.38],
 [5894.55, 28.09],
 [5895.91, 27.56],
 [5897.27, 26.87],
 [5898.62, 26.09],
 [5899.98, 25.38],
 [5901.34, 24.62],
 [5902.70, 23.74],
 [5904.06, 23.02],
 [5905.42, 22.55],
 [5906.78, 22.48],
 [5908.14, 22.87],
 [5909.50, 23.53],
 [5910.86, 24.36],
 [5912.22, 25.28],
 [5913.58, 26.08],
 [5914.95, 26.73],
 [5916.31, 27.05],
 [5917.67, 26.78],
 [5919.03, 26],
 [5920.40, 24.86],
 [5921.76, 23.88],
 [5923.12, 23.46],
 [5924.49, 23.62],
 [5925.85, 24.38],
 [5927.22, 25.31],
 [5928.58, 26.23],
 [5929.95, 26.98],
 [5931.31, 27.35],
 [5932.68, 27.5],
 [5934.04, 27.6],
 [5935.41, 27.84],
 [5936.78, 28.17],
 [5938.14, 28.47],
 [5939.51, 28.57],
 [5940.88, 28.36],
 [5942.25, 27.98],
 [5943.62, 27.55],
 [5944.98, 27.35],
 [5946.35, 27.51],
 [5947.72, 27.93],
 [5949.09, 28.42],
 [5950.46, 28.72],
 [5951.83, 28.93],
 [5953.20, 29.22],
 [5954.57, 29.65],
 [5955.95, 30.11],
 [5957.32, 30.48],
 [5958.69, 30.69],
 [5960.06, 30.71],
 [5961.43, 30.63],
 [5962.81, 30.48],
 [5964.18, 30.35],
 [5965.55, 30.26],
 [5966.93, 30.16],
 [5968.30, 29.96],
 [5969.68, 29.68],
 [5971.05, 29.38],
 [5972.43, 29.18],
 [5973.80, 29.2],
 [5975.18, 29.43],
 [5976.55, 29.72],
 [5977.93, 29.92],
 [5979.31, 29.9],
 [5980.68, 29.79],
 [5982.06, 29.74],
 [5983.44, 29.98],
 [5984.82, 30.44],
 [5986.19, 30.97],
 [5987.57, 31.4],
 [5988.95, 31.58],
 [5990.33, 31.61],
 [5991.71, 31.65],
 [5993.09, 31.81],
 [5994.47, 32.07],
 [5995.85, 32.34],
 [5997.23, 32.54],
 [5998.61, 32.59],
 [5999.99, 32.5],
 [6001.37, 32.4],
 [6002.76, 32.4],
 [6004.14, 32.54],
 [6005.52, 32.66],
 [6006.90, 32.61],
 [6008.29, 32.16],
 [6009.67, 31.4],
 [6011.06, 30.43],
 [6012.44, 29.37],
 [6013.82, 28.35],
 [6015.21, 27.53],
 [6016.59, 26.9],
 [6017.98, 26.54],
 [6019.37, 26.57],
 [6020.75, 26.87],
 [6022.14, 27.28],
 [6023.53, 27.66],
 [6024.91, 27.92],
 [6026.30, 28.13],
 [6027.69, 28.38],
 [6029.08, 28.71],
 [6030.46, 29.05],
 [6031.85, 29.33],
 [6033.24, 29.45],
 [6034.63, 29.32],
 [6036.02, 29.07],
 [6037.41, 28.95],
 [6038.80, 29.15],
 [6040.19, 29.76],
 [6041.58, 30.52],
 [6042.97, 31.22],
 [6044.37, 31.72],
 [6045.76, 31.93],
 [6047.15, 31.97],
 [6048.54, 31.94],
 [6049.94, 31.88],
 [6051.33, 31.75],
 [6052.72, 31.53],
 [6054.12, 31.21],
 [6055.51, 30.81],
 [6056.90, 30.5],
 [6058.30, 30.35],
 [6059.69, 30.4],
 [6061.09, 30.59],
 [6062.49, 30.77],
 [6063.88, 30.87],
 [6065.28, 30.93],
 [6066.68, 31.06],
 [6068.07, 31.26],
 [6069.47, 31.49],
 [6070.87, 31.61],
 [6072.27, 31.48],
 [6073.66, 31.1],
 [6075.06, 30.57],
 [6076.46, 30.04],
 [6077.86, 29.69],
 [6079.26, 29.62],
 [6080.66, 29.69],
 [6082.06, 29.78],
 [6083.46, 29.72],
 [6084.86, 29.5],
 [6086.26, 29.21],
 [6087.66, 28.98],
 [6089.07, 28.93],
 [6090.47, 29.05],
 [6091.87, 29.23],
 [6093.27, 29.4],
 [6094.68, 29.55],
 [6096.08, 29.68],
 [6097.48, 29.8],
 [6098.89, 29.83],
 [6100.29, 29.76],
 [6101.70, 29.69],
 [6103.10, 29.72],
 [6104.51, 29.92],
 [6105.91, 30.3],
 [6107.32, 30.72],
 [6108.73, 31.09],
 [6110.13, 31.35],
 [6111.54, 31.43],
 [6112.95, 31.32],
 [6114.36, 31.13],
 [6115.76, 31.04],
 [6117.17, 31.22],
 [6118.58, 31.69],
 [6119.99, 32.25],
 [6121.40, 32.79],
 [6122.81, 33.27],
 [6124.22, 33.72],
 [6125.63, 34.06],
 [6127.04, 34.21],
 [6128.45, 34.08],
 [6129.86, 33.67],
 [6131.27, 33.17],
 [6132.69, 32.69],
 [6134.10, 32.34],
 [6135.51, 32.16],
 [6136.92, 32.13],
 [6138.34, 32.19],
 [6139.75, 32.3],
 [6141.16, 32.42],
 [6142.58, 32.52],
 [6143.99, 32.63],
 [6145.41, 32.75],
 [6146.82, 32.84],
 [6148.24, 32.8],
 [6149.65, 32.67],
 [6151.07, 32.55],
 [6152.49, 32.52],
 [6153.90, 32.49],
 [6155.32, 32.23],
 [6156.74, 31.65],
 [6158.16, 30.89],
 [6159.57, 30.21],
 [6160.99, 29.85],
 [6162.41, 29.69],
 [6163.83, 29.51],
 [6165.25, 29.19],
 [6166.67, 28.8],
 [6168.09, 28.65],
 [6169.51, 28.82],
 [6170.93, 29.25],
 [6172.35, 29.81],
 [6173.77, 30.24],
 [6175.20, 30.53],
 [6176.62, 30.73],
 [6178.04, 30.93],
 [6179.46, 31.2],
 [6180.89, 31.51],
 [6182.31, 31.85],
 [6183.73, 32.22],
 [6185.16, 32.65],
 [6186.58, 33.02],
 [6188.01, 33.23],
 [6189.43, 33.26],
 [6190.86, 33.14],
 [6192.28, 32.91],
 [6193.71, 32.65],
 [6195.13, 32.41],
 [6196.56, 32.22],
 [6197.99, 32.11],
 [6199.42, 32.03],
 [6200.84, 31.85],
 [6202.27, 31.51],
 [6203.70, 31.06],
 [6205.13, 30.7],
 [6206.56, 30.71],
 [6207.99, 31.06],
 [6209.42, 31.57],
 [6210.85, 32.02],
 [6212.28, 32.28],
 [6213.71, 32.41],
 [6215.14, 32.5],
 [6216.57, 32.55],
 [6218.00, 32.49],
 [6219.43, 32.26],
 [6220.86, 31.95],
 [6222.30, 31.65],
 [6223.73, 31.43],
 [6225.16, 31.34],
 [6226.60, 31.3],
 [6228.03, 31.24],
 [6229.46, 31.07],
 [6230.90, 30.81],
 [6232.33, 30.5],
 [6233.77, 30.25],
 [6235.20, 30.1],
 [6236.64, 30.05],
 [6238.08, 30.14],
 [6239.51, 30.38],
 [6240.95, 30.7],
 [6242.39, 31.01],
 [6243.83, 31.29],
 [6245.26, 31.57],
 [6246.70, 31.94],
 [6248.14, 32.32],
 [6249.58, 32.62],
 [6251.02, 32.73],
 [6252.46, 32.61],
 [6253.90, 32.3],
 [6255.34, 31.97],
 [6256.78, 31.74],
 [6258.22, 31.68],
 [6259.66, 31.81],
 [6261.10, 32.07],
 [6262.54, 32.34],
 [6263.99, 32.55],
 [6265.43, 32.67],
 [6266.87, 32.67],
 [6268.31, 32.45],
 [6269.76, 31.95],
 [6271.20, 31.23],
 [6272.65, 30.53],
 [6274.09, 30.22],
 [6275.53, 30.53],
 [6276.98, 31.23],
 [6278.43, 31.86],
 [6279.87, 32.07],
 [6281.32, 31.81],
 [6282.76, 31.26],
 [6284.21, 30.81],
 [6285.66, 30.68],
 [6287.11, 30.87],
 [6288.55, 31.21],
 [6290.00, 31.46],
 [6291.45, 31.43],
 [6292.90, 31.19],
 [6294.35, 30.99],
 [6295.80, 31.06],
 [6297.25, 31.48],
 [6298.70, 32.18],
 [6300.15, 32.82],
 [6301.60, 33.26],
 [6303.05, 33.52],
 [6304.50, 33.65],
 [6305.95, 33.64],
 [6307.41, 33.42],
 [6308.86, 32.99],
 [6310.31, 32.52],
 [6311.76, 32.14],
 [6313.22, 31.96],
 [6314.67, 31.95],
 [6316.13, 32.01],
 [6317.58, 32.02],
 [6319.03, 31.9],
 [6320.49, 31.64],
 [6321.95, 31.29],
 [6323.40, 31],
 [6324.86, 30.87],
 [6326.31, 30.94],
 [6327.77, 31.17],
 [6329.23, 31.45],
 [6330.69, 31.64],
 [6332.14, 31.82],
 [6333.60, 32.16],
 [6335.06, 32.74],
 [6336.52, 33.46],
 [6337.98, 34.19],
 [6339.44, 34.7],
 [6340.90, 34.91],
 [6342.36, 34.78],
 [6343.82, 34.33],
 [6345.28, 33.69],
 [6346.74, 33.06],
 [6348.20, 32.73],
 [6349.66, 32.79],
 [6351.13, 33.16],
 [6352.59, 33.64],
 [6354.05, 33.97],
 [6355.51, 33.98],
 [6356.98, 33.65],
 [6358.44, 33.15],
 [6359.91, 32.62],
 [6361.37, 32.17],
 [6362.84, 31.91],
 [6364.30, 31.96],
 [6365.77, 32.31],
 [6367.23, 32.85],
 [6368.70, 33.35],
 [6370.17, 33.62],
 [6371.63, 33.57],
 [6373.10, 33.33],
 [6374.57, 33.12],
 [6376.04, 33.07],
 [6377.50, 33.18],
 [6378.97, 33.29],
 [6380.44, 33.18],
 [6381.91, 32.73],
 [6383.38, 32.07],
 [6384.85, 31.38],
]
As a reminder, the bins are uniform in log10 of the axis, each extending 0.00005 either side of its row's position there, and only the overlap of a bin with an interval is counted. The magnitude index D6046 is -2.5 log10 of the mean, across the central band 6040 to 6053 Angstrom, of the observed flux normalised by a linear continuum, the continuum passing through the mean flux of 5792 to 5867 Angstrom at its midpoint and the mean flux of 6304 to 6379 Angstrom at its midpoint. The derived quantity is -0.07 mag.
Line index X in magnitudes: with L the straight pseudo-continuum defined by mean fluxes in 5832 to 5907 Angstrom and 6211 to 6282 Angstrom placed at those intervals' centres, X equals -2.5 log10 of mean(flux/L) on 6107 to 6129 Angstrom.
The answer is -0.06 mag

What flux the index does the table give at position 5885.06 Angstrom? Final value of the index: 28.73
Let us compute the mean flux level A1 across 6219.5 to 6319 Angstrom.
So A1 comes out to 31.7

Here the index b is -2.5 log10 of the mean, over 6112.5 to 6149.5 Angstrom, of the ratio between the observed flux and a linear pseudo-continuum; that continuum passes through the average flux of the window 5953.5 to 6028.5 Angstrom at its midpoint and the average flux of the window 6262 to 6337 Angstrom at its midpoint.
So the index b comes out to -0.06 mag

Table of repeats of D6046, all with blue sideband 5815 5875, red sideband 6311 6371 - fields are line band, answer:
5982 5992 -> -0.06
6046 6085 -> -0.03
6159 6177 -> 0.05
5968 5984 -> -0.01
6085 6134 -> -0.02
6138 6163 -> -0.04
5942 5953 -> 0.03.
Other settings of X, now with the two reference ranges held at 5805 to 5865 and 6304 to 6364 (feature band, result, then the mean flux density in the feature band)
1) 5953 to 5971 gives -0.04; 30.2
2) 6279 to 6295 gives 0.03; 31.3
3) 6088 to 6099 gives 0.04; 29.4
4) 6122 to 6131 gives -0.11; 33.8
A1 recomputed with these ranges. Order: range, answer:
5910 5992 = 28.4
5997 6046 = 29.8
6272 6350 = 32.2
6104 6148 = 32.3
